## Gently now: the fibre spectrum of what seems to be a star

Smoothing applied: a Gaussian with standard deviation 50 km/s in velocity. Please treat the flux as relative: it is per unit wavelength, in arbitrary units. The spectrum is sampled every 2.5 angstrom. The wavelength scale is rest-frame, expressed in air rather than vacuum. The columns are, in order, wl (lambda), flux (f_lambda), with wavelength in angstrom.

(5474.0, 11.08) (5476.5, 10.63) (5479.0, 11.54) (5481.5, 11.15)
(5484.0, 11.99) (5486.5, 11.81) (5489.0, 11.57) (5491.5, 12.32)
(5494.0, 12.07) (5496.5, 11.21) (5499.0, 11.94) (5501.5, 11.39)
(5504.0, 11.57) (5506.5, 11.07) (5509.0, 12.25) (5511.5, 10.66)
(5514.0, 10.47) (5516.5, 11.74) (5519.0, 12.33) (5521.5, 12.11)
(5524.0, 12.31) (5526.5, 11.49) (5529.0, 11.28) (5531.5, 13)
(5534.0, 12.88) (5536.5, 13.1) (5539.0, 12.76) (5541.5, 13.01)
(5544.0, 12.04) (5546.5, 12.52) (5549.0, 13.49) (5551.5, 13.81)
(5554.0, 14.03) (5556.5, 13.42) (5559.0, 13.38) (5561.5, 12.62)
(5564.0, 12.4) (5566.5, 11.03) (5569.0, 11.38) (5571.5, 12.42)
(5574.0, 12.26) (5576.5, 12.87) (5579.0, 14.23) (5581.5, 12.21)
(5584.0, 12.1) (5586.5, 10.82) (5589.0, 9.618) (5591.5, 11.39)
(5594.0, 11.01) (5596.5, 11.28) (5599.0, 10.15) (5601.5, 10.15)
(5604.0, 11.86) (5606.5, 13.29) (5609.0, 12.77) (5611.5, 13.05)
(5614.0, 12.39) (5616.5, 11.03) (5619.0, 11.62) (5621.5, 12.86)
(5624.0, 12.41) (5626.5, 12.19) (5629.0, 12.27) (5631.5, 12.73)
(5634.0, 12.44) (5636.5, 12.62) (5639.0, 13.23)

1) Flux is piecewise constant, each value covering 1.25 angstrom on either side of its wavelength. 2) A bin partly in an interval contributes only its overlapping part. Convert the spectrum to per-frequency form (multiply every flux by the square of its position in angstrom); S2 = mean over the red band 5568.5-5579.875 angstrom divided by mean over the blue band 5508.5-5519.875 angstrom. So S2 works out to 1.13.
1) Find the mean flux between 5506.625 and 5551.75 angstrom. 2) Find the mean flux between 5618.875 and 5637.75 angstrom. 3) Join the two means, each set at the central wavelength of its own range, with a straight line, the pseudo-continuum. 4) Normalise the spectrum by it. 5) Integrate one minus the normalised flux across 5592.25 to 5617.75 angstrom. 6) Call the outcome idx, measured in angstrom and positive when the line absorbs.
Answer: 1.44 angstrom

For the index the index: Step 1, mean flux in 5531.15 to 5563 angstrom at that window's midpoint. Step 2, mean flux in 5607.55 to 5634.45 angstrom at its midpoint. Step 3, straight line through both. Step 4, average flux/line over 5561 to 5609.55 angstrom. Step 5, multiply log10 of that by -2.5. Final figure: 0.08 mag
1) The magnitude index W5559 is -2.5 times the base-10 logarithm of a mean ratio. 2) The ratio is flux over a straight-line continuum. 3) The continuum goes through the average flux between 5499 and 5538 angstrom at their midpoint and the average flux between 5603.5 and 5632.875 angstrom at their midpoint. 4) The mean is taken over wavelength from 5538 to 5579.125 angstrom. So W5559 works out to -0.06 mag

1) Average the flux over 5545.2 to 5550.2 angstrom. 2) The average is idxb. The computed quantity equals 13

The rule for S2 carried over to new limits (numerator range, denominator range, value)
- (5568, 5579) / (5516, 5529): 1.06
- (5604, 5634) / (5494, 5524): 1.11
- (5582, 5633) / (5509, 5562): 0.97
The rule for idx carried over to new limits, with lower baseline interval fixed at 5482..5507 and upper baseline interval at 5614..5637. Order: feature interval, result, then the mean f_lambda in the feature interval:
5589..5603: 1.6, 10.7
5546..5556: -1.3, 13.5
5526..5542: -0.9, 12.5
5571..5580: -0.7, 13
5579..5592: 0.6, 11.5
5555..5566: -0.8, 12.8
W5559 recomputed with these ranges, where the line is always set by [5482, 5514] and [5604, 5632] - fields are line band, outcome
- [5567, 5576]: 0.01 mag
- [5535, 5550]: -0.08 mag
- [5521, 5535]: -0.03 mag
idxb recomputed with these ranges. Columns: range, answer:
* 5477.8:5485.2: 11.6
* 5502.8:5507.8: 11.3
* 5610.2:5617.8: 12.2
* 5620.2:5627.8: 12.5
